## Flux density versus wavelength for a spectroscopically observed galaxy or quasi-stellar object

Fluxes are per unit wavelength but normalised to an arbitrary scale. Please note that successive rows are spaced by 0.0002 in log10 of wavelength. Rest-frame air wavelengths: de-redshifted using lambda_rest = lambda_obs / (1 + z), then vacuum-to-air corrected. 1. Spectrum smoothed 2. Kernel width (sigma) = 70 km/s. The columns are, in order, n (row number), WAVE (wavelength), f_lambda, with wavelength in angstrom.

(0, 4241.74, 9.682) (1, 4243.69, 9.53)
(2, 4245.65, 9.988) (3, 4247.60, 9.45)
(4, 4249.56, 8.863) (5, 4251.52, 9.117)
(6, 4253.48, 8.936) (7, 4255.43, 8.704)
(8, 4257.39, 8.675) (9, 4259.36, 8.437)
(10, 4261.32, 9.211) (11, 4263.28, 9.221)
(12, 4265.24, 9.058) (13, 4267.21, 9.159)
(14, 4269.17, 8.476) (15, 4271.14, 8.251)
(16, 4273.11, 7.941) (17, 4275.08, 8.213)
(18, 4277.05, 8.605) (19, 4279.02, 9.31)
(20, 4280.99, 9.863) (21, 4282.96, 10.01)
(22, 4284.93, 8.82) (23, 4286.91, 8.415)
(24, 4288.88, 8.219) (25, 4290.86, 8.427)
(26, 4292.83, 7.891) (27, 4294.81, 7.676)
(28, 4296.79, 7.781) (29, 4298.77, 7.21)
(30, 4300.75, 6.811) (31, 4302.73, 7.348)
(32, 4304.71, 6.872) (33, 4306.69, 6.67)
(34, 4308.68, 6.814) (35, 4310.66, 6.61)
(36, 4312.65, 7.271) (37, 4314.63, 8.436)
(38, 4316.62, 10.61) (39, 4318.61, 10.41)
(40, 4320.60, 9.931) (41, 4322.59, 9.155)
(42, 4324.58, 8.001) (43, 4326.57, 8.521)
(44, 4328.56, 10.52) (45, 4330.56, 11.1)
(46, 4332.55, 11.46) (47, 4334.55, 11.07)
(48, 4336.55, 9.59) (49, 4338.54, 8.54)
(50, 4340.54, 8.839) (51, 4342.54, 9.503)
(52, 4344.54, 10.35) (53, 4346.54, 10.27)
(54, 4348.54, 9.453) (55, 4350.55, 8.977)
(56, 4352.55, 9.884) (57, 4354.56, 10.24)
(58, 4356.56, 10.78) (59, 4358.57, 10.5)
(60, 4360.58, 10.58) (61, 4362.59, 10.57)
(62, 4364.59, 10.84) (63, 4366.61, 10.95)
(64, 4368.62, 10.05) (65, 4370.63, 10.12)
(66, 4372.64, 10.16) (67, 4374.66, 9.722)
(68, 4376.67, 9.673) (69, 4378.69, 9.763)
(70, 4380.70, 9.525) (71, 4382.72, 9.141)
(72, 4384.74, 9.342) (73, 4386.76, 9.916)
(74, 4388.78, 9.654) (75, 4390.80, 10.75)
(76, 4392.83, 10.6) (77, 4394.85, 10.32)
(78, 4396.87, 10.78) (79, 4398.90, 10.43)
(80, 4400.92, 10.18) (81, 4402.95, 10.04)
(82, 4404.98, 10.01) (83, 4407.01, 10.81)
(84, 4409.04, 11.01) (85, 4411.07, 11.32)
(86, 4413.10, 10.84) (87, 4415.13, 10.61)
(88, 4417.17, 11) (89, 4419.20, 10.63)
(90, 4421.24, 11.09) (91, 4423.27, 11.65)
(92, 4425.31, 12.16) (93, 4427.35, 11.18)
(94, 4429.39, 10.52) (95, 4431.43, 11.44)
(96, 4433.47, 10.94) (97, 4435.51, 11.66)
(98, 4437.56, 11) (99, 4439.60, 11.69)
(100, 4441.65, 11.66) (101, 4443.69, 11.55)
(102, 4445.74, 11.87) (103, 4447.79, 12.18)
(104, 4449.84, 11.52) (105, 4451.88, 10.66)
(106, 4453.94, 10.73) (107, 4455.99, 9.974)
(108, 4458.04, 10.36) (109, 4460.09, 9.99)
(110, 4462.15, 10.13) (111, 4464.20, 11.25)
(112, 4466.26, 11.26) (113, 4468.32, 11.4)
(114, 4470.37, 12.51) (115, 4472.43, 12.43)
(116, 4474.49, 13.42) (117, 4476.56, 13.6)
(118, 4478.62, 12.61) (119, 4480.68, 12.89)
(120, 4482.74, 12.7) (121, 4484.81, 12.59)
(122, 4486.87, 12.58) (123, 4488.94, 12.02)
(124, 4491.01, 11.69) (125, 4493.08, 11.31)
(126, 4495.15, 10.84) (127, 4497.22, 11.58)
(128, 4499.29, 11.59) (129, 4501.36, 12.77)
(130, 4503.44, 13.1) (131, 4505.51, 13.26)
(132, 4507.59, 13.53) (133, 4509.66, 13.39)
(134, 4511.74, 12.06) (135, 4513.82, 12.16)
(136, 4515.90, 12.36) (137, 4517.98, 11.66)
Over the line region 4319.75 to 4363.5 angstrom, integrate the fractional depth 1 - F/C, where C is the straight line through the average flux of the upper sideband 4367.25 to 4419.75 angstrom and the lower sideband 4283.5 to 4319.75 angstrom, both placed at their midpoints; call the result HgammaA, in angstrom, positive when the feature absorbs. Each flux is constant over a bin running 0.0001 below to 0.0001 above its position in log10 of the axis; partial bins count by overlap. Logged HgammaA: -4.69 angstrom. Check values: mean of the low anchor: 7.94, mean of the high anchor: 10.3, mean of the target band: 9.9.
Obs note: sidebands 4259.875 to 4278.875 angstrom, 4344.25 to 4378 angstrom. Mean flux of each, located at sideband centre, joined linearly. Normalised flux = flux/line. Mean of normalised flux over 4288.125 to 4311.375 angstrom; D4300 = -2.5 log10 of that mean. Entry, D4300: 0.24 mag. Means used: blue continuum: 8.7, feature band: 7.36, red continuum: 10.2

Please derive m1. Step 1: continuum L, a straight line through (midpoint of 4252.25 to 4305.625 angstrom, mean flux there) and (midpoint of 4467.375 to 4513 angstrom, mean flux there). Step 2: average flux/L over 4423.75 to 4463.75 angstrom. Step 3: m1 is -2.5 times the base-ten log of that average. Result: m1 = 0.04 mag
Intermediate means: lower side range 8.43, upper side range 12.4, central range 11.1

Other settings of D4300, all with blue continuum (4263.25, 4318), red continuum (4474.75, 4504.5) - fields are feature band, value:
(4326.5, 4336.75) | -0.17 mag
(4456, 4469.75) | 0.10 mag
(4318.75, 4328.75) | -0.04 mag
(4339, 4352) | -0.02 mag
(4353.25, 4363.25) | -0.10 mag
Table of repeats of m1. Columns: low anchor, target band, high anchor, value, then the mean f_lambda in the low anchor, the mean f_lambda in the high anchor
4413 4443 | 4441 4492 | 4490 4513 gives 0.00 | 11.2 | 12.3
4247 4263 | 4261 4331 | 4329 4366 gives 0.12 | 8.92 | 10.2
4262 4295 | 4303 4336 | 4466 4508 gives 0.06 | 8.71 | 12.4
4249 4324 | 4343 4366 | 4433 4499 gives -0.06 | 8.45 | 11.6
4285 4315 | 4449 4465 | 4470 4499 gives 0.10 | 7.52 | 12.3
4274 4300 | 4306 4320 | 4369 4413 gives 0.09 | 8.48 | 10.2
